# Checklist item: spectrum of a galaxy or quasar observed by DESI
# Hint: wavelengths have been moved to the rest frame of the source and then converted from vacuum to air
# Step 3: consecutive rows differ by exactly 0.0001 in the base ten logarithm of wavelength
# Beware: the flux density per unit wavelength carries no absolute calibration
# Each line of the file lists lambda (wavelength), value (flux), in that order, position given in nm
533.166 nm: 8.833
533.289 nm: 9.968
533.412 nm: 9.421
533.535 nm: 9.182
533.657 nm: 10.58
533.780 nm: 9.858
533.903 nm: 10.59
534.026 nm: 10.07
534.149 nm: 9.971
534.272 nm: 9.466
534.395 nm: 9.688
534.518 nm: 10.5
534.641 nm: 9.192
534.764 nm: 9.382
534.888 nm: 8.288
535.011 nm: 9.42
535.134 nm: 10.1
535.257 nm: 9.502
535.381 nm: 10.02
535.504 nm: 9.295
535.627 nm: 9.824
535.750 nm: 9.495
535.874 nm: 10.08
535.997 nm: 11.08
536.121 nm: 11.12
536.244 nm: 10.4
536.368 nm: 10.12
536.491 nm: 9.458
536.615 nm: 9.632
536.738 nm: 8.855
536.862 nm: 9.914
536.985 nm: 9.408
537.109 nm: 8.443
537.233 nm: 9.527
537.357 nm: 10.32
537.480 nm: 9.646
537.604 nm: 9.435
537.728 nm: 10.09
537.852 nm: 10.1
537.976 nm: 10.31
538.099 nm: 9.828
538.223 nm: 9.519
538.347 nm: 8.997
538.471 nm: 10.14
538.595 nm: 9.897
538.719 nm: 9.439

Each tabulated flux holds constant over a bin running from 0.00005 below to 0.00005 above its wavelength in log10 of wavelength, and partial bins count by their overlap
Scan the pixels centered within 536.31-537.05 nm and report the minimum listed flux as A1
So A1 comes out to 8.855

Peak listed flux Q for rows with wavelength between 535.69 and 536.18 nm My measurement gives 11.12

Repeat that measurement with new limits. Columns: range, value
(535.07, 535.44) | 10.1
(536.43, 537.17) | 9.914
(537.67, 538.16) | 10.31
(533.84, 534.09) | 10.59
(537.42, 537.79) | 10.09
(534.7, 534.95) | 9.382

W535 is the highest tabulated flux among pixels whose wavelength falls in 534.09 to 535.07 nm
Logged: 10.5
